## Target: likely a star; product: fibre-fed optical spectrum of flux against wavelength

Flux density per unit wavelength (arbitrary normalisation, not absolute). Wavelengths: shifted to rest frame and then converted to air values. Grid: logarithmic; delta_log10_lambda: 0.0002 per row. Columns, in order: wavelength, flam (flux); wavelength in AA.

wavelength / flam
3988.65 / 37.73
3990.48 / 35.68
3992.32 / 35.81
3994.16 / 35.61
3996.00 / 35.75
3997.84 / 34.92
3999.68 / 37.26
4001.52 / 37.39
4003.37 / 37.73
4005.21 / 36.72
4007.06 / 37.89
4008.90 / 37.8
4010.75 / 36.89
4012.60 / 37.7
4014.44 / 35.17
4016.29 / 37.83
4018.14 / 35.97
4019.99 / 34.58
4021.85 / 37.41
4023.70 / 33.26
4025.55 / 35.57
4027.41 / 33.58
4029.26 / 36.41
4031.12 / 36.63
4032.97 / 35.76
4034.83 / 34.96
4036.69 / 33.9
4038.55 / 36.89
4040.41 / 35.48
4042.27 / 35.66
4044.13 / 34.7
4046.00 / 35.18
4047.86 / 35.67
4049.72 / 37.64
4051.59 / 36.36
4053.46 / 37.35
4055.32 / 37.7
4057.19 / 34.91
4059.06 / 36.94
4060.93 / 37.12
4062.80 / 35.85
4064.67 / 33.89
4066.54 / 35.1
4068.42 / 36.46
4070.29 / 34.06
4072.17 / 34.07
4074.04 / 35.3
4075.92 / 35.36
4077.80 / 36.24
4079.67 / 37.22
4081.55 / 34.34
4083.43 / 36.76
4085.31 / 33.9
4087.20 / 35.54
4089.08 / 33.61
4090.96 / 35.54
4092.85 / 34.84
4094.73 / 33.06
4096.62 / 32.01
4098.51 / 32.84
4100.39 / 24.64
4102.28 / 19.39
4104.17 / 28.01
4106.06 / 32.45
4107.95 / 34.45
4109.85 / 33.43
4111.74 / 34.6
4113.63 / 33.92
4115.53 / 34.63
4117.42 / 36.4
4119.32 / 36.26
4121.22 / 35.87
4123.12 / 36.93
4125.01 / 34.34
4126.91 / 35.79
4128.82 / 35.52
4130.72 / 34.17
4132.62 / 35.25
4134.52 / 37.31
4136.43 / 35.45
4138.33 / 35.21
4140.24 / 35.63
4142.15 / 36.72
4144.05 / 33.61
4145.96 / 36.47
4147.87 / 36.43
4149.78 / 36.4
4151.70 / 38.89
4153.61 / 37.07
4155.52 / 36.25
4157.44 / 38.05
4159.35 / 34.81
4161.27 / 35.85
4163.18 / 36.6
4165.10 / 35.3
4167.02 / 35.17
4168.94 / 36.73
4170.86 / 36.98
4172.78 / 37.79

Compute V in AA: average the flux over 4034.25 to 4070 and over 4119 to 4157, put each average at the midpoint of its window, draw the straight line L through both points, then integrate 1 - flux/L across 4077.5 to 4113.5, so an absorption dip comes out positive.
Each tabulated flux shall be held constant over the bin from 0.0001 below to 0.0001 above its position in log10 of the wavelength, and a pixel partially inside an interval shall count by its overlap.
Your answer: 3.2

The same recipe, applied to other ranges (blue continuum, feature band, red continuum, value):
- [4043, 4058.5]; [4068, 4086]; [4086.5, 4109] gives -1.0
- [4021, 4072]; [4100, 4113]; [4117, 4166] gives 2.2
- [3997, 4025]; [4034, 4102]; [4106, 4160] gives 2.4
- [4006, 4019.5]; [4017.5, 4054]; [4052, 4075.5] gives 0.8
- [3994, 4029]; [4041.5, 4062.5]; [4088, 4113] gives -1.3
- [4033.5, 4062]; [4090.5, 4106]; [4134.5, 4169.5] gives 2.6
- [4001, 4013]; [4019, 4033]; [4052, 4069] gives 0.6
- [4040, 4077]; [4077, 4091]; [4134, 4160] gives 0.2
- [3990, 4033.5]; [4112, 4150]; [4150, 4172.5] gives 0.9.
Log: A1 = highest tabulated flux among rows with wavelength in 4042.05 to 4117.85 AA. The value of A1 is 37.7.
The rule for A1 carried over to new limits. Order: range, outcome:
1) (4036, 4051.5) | 37.64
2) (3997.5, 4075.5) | 37.89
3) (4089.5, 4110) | 35.54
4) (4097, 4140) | 37.31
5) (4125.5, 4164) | 38.89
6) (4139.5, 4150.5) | 36.72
